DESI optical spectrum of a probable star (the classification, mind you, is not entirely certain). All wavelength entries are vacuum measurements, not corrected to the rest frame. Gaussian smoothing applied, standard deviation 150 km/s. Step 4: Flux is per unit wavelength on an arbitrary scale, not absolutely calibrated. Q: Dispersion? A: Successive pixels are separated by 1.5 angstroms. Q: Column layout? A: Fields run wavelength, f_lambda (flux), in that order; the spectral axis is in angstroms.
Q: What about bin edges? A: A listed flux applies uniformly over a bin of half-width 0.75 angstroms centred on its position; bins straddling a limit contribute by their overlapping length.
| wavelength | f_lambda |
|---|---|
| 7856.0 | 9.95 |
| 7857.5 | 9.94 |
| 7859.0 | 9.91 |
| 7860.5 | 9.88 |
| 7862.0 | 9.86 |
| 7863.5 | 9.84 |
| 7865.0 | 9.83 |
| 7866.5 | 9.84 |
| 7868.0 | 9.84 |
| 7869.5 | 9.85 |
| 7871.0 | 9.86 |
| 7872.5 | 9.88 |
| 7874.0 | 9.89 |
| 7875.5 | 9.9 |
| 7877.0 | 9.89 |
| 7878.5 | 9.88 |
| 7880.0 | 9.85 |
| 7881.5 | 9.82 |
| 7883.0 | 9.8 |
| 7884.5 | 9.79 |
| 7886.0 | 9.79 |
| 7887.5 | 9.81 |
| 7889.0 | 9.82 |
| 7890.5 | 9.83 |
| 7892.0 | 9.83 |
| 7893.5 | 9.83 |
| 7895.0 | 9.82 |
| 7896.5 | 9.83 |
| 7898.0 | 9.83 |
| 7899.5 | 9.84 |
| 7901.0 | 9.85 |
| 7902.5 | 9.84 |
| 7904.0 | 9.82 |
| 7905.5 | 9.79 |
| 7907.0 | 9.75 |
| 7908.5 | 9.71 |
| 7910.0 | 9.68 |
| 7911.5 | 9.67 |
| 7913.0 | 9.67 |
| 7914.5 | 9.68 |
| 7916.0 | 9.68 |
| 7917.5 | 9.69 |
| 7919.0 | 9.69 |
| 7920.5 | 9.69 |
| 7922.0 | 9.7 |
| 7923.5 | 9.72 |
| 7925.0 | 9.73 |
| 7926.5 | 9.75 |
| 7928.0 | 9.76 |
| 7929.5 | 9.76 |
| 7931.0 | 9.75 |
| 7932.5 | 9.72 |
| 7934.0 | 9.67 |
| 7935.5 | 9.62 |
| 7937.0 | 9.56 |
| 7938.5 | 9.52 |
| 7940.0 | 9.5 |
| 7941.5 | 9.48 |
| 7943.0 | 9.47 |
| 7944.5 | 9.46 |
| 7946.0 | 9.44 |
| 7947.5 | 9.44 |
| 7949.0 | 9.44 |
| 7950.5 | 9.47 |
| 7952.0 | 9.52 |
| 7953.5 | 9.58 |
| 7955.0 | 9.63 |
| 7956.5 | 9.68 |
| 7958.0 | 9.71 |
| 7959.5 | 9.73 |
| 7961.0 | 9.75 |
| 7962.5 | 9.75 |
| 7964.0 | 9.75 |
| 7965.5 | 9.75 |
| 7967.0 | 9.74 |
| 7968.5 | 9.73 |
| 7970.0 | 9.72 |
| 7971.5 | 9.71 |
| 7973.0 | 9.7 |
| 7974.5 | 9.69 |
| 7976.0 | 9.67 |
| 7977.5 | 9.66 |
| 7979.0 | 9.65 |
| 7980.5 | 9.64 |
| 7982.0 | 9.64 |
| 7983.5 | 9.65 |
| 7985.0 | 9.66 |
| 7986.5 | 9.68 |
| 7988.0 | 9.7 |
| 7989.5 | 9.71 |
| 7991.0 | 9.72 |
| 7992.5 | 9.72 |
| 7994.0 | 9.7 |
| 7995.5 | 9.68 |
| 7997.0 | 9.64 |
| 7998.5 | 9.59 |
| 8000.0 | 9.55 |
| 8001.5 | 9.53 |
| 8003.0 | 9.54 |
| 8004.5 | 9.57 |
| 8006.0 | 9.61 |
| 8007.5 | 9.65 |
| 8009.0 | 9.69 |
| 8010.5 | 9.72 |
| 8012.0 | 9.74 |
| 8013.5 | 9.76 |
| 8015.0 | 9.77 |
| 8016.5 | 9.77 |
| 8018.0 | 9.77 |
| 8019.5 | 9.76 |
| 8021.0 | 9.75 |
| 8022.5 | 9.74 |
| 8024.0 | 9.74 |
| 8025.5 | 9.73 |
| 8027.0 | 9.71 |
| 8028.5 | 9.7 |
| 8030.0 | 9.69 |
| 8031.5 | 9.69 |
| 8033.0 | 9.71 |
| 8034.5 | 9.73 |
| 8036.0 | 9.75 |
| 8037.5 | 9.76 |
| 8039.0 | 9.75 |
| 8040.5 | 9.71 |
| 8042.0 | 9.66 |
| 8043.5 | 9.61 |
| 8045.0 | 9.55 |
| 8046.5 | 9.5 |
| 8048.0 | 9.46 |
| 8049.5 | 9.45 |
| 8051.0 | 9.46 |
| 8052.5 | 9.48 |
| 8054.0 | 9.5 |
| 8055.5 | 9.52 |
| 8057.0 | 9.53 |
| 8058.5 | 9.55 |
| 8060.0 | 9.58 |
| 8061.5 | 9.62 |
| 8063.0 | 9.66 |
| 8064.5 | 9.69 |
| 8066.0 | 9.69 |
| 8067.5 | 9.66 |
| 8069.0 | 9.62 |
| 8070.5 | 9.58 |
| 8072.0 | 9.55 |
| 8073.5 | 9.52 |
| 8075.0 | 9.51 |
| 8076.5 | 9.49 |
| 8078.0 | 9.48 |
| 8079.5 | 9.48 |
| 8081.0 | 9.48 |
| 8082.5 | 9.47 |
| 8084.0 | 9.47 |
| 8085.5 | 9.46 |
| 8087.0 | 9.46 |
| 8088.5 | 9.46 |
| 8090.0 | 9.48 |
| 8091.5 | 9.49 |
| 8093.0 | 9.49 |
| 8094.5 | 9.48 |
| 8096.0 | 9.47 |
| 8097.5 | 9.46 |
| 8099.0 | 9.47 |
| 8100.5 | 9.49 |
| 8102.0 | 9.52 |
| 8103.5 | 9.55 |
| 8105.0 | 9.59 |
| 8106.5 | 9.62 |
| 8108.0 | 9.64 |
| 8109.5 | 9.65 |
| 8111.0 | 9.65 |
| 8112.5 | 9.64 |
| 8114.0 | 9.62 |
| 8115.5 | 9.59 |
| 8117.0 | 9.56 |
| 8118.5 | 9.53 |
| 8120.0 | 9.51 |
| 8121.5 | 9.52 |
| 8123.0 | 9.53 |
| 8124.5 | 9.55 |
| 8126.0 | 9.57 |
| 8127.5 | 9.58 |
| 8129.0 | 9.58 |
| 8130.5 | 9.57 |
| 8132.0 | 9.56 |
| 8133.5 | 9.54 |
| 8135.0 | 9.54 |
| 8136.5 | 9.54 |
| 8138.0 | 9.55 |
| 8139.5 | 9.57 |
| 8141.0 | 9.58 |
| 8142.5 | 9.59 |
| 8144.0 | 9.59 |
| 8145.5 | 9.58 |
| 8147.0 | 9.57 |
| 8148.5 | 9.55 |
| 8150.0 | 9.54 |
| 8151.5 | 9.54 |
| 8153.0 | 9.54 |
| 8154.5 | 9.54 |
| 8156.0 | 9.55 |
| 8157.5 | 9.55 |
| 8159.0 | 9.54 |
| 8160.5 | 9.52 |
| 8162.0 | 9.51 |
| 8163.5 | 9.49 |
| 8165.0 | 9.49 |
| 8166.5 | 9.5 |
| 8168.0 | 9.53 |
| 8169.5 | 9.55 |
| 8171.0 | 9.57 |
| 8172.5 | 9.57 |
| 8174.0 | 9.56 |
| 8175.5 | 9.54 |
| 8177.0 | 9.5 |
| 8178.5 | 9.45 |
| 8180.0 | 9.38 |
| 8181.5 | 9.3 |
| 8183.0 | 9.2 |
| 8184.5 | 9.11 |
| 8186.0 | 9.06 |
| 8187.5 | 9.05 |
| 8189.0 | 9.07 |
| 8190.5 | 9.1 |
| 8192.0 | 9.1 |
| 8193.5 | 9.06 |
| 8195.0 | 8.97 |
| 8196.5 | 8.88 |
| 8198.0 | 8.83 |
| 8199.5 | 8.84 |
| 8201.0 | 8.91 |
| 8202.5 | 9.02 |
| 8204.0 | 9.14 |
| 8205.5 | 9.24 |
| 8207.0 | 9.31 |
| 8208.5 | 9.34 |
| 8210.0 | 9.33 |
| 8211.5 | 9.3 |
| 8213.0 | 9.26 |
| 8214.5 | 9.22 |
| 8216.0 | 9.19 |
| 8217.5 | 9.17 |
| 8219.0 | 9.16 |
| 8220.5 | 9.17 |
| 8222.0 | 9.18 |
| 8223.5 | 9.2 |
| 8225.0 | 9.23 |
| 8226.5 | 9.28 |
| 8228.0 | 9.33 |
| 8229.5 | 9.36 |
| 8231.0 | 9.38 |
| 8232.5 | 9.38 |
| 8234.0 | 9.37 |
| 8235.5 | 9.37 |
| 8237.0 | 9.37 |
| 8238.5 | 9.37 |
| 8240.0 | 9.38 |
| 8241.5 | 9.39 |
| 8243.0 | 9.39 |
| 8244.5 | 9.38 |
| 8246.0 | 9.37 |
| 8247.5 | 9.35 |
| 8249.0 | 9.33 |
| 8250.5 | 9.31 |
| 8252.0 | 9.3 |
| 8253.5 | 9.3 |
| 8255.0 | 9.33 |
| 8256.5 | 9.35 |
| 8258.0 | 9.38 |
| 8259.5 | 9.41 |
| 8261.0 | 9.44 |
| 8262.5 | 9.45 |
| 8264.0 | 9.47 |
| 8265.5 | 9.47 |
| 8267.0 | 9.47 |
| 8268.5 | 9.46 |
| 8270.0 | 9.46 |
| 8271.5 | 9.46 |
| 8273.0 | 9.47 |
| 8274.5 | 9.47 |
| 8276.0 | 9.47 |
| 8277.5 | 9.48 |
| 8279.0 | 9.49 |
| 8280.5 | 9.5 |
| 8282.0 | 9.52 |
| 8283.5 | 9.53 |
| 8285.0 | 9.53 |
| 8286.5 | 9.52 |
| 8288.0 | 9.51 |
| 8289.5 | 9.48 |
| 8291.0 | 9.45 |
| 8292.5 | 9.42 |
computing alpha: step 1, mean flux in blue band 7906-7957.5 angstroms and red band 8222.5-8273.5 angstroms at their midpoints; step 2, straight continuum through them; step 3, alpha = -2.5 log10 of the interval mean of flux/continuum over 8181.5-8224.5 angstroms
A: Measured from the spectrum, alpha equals 0.03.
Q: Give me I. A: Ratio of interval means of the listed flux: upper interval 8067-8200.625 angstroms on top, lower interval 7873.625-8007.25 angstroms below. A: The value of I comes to 0.98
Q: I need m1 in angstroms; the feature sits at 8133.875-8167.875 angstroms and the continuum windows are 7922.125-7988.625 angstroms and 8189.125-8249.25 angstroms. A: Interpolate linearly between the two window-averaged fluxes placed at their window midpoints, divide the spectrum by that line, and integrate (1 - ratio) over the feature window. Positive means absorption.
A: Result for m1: -0.78 angstroms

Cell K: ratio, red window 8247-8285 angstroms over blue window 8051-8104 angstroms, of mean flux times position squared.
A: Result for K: 1.04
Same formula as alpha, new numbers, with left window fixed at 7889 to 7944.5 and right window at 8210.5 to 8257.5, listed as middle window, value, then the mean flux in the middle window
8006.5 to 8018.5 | -0.02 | 9.73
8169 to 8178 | -0.02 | 9.55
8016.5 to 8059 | -0.01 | 9.64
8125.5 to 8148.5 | -0.02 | 9.57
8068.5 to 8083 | 0.00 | 9.52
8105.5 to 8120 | -0.02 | 9.61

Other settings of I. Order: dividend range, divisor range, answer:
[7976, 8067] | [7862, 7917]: 0.98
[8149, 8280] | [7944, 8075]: 0.97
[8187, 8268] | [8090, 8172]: 0.97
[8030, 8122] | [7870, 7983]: 0.98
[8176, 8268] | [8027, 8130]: 0.97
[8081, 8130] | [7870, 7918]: 0.97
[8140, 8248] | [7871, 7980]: 0.96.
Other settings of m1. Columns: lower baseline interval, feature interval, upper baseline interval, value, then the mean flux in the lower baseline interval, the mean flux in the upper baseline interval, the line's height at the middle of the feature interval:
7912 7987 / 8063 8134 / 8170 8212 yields -1.3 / 9.65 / 9.21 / 9.38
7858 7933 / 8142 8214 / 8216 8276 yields 0.8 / 9.8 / 9.36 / 9.44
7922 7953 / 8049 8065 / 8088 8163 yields 0.0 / 9.59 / 9.55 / 9.56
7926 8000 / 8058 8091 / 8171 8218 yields -0.4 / 9.64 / 9.2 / 9.43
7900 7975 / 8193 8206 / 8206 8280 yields 0.6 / 9.67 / 9.35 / 9.4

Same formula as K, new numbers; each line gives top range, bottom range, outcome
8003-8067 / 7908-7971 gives 1.02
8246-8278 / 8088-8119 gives 1.02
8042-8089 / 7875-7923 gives 1.02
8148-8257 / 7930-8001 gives 1.02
